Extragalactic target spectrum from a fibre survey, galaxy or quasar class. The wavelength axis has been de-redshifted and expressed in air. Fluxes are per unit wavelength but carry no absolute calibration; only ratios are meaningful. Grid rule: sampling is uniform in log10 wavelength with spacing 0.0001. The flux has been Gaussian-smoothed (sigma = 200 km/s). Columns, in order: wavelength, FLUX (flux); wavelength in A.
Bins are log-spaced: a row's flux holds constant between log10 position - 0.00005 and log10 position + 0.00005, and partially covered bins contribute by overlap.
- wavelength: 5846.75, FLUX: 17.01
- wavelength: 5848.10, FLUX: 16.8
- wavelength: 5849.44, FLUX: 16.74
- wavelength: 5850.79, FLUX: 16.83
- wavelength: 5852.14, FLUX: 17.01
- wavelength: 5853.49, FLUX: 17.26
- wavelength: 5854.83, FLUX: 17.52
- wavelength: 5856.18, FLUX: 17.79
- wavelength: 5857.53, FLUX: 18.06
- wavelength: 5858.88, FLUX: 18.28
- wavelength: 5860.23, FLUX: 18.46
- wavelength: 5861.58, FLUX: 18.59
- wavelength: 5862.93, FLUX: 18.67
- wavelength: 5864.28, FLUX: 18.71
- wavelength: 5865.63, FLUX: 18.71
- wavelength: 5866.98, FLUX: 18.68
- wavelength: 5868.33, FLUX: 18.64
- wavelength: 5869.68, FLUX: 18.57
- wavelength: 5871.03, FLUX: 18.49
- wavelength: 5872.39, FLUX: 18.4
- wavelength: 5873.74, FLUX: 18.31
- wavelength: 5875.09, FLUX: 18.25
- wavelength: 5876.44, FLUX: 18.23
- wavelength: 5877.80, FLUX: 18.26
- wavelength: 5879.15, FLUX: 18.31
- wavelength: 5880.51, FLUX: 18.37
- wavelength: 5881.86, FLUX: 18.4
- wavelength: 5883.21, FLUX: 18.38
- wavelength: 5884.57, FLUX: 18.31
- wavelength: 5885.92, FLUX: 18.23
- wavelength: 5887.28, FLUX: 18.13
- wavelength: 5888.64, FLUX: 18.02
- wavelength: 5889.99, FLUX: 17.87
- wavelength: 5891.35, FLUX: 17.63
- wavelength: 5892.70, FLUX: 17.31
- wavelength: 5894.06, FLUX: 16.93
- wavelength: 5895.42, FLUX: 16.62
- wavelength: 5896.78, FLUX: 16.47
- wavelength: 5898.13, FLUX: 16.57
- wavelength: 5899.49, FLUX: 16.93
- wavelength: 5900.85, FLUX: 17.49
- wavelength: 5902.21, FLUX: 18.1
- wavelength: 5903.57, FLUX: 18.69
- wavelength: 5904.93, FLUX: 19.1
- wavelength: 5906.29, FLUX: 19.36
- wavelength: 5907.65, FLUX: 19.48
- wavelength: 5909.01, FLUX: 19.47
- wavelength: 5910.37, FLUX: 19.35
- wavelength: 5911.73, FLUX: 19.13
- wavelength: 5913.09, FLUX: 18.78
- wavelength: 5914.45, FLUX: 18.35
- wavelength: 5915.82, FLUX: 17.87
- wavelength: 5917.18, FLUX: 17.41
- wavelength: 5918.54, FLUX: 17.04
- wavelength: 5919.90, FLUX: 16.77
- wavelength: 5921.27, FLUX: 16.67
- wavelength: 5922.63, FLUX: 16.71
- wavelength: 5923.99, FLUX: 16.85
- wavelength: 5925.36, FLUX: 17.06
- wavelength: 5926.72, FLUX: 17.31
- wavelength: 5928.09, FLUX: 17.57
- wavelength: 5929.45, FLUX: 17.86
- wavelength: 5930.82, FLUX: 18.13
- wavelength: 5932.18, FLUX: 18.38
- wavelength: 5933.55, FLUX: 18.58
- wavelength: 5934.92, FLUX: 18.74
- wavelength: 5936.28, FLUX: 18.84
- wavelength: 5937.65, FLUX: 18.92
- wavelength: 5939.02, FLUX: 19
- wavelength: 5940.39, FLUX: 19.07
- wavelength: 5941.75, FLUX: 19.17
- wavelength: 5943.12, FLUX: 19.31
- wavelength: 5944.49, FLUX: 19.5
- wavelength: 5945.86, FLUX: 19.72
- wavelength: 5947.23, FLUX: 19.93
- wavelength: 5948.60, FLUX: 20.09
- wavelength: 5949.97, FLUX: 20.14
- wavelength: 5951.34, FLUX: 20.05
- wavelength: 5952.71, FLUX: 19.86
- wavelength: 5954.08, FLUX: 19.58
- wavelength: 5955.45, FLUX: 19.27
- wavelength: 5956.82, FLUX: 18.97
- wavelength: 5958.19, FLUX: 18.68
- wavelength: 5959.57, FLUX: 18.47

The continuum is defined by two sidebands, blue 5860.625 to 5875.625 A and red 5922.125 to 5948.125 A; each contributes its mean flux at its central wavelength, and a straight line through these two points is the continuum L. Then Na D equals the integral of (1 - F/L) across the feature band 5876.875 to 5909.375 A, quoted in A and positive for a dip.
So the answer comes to 0.9 A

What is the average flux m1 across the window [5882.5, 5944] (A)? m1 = 18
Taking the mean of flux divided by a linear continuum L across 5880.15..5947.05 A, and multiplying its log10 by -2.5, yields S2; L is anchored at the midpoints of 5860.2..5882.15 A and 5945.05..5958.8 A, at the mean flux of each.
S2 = 0.055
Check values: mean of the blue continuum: 18.5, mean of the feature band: 18.1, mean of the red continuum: 19.6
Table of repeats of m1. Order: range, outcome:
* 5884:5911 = 18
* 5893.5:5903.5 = 17.1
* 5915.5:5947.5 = 18.2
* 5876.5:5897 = 17.9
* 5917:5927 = 17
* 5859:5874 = 18.6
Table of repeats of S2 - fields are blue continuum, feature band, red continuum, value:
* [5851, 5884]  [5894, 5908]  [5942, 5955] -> 0.06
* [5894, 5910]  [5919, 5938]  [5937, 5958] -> 0.07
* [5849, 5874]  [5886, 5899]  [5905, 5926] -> 0.05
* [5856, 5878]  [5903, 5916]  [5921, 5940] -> -0.05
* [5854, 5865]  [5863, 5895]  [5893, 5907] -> -0.02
